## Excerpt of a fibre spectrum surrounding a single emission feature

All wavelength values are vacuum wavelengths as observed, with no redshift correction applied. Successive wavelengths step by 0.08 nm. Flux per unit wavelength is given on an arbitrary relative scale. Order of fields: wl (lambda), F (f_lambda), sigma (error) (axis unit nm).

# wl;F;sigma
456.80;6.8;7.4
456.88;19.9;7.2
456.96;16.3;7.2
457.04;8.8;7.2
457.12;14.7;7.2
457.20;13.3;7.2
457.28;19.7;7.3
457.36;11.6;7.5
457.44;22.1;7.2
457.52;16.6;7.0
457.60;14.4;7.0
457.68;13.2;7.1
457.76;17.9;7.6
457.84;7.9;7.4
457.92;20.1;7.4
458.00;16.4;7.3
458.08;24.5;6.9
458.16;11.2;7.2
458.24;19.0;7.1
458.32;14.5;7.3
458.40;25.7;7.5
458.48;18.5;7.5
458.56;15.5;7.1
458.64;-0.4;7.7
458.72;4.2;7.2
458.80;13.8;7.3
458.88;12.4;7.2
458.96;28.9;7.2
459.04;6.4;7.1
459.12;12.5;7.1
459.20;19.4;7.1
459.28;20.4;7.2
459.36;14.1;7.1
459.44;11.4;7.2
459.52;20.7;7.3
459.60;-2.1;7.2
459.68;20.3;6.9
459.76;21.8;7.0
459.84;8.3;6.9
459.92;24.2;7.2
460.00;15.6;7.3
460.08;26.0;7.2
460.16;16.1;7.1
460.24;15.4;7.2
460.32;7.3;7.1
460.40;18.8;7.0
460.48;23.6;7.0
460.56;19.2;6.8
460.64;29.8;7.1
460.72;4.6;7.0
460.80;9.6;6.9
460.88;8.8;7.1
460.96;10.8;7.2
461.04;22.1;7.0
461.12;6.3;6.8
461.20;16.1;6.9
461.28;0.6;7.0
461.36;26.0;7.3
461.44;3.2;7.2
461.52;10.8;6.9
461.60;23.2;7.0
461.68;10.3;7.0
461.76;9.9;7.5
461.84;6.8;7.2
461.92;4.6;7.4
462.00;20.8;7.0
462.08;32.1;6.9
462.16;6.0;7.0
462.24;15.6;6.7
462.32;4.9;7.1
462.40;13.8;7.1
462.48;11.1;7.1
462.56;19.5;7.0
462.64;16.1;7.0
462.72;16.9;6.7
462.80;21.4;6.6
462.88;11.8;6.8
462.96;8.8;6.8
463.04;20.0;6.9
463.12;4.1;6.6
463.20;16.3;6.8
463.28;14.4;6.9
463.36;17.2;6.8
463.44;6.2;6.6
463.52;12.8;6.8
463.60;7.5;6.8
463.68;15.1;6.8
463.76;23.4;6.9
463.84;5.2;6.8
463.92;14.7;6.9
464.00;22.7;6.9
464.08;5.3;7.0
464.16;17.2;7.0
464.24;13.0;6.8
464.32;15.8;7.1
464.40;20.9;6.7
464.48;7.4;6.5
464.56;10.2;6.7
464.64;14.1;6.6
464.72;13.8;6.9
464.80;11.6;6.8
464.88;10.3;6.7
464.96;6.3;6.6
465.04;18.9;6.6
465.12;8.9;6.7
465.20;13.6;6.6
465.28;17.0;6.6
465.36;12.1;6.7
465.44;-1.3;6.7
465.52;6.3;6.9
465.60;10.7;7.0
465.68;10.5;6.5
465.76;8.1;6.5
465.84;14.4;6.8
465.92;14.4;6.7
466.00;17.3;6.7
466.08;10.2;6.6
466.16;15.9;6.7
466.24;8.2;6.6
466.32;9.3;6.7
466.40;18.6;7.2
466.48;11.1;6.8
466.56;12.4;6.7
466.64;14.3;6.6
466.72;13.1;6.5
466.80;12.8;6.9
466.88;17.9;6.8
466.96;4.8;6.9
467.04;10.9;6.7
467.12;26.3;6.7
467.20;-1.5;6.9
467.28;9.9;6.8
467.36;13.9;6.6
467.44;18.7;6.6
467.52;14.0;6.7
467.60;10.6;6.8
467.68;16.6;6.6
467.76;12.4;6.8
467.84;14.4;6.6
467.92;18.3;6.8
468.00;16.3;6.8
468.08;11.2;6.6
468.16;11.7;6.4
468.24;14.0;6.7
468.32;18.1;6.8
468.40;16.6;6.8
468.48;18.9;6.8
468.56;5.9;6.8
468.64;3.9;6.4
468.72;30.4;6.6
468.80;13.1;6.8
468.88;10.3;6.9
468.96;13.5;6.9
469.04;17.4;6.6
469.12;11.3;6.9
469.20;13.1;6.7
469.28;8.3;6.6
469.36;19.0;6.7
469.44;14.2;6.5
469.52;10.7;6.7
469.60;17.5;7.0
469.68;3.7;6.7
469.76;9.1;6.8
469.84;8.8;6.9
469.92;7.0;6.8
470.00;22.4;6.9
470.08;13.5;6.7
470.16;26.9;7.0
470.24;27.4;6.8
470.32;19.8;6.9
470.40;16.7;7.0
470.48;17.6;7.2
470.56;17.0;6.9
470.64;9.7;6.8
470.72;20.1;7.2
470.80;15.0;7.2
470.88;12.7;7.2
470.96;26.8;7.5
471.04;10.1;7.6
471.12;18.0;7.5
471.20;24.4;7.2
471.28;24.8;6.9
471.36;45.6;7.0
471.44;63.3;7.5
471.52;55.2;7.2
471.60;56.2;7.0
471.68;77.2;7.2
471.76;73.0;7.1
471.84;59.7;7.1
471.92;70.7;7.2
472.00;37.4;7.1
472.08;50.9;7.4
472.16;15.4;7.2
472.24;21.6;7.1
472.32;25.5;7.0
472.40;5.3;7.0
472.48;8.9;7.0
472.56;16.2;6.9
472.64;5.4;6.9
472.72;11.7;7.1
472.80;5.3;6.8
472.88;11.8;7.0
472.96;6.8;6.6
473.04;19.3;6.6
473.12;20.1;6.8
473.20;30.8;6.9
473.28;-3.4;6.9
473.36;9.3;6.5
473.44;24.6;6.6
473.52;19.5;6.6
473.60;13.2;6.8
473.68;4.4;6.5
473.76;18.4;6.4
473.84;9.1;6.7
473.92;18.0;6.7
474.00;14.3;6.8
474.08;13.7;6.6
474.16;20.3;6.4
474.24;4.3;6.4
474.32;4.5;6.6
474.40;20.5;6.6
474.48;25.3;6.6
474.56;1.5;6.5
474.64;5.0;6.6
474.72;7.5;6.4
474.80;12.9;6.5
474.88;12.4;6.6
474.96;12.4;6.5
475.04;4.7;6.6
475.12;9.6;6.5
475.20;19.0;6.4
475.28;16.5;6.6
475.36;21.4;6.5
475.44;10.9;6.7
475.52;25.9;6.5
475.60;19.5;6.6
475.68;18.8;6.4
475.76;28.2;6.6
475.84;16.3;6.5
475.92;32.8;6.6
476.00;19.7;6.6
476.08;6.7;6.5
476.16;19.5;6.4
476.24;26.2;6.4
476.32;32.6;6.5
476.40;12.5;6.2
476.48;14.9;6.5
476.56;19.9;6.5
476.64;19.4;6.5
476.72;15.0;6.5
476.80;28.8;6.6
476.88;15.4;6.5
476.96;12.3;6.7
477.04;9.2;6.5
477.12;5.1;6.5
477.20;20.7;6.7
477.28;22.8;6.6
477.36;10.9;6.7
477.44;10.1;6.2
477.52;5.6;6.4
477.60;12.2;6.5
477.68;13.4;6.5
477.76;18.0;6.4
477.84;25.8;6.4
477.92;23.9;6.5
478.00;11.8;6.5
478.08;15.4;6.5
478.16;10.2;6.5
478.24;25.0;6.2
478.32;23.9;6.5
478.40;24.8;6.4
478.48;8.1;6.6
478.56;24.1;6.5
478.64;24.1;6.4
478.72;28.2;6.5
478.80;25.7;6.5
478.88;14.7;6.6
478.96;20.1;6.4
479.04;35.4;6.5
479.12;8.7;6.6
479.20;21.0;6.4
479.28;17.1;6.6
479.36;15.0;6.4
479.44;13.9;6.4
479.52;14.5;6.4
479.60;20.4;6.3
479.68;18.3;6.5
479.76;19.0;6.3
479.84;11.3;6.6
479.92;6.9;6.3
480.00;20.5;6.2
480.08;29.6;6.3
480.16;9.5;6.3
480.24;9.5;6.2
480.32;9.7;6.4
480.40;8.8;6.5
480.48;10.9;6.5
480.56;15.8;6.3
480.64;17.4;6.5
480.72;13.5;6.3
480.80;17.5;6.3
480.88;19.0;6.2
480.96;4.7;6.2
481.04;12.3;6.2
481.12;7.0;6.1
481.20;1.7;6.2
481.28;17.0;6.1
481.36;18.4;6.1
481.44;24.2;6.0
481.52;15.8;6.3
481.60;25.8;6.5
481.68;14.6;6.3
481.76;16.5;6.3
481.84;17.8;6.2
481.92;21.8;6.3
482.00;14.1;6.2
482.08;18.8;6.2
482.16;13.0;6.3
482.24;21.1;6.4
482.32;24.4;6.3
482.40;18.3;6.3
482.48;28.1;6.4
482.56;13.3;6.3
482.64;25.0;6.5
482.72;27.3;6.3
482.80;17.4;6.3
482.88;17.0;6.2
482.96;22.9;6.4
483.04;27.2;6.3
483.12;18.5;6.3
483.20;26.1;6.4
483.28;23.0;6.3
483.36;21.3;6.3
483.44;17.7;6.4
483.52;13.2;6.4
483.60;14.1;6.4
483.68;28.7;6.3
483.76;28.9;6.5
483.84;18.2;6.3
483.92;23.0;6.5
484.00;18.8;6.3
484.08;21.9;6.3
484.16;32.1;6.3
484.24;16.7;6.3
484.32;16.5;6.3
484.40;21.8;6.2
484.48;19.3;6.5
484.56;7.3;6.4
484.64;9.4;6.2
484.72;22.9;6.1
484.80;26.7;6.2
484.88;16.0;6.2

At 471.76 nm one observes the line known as [O II] 3727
